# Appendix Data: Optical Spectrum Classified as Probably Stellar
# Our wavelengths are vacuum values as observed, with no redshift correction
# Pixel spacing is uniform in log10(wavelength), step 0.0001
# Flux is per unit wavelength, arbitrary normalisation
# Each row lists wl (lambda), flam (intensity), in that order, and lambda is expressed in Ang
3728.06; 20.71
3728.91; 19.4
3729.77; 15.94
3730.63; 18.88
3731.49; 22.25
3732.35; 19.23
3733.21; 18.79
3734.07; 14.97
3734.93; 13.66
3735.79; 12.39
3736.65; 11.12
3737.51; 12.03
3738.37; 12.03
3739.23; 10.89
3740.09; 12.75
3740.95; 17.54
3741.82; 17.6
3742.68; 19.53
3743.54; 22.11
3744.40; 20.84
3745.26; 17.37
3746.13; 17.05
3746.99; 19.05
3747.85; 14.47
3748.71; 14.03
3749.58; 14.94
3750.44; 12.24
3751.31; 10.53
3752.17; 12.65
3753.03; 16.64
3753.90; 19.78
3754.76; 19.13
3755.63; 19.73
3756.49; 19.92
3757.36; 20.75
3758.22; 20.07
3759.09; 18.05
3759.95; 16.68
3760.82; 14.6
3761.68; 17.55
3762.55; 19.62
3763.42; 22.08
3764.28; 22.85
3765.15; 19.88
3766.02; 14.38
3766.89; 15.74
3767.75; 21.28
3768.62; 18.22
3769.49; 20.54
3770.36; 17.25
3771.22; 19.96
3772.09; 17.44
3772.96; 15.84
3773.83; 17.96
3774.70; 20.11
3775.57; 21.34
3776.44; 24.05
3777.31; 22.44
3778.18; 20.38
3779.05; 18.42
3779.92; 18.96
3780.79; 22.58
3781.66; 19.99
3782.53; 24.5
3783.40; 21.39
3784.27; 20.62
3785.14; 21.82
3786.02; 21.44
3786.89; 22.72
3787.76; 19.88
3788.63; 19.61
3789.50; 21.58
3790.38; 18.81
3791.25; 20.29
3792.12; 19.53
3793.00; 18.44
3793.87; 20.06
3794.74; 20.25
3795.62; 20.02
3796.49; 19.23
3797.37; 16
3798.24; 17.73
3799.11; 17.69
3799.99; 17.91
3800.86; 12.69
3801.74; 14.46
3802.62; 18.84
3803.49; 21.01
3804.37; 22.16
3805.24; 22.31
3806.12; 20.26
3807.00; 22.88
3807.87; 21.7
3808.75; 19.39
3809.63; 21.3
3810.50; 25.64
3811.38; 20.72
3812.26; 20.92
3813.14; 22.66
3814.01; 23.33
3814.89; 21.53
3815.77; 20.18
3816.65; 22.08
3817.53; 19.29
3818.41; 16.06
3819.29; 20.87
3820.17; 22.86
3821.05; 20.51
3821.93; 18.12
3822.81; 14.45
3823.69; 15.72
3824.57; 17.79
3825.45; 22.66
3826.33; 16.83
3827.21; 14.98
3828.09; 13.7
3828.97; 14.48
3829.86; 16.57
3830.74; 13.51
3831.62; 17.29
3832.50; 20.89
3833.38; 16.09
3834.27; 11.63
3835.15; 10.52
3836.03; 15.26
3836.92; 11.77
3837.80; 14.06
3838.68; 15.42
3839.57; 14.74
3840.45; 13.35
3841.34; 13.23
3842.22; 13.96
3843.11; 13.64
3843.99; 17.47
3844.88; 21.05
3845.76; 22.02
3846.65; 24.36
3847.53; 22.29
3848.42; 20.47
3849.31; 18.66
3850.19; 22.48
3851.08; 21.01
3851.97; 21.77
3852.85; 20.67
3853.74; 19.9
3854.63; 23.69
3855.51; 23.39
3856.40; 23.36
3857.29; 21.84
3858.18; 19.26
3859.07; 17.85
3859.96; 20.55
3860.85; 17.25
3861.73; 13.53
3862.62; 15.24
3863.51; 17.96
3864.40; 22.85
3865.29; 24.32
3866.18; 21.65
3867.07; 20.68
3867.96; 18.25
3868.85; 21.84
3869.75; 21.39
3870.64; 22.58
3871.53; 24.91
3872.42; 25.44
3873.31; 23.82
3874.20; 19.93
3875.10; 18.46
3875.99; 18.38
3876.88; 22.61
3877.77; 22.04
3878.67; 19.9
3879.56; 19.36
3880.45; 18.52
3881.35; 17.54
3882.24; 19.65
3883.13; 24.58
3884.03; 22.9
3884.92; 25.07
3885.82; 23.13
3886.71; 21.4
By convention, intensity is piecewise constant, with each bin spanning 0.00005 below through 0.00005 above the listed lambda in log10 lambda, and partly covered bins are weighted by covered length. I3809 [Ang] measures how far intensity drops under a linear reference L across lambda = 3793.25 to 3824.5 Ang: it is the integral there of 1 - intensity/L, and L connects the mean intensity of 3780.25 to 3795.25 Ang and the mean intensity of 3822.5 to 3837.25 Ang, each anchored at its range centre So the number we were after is -2.8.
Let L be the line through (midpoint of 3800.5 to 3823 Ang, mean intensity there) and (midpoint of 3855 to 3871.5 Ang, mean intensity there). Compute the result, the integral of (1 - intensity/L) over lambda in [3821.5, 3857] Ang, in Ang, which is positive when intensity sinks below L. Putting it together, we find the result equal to 4.8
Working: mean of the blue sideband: 20.3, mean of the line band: 17.6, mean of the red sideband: 20.3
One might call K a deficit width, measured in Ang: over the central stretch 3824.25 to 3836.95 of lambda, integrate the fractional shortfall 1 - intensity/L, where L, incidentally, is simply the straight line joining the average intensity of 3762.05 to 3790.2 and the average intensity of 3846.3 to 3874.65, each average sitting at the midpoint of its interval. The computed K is 3.1 Ang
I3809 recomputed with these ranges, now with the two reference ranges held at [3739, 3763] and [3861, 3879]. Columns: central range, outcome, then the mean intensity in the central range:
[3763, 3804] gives -3.4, 19.5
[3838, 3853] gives 1.1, 18.5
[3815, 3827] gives 0.1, 19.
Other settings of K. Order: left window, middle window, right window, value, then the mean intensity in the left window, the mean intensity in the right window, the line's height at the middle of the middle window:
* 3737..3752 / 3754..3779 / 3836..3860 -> -4.59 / 15.5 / 18.9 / 16.2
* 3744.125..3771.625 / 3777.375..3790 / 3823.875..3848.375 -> -2.74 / 17.7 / 16.3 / 17.3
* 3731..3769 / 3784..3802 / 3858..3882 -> -0.97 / 17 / 20.2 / 18.1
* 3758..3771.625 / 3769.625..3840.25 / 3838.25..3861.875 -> -0.08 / 18.7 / 19.2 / 18.9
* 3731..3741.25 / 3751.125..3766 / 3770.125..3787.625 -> -0.40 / 14.8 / 20.5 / 17.8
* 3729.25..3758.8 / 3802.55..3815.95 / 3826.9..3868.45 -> -3.18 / 16.5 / 18.1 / 17.5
